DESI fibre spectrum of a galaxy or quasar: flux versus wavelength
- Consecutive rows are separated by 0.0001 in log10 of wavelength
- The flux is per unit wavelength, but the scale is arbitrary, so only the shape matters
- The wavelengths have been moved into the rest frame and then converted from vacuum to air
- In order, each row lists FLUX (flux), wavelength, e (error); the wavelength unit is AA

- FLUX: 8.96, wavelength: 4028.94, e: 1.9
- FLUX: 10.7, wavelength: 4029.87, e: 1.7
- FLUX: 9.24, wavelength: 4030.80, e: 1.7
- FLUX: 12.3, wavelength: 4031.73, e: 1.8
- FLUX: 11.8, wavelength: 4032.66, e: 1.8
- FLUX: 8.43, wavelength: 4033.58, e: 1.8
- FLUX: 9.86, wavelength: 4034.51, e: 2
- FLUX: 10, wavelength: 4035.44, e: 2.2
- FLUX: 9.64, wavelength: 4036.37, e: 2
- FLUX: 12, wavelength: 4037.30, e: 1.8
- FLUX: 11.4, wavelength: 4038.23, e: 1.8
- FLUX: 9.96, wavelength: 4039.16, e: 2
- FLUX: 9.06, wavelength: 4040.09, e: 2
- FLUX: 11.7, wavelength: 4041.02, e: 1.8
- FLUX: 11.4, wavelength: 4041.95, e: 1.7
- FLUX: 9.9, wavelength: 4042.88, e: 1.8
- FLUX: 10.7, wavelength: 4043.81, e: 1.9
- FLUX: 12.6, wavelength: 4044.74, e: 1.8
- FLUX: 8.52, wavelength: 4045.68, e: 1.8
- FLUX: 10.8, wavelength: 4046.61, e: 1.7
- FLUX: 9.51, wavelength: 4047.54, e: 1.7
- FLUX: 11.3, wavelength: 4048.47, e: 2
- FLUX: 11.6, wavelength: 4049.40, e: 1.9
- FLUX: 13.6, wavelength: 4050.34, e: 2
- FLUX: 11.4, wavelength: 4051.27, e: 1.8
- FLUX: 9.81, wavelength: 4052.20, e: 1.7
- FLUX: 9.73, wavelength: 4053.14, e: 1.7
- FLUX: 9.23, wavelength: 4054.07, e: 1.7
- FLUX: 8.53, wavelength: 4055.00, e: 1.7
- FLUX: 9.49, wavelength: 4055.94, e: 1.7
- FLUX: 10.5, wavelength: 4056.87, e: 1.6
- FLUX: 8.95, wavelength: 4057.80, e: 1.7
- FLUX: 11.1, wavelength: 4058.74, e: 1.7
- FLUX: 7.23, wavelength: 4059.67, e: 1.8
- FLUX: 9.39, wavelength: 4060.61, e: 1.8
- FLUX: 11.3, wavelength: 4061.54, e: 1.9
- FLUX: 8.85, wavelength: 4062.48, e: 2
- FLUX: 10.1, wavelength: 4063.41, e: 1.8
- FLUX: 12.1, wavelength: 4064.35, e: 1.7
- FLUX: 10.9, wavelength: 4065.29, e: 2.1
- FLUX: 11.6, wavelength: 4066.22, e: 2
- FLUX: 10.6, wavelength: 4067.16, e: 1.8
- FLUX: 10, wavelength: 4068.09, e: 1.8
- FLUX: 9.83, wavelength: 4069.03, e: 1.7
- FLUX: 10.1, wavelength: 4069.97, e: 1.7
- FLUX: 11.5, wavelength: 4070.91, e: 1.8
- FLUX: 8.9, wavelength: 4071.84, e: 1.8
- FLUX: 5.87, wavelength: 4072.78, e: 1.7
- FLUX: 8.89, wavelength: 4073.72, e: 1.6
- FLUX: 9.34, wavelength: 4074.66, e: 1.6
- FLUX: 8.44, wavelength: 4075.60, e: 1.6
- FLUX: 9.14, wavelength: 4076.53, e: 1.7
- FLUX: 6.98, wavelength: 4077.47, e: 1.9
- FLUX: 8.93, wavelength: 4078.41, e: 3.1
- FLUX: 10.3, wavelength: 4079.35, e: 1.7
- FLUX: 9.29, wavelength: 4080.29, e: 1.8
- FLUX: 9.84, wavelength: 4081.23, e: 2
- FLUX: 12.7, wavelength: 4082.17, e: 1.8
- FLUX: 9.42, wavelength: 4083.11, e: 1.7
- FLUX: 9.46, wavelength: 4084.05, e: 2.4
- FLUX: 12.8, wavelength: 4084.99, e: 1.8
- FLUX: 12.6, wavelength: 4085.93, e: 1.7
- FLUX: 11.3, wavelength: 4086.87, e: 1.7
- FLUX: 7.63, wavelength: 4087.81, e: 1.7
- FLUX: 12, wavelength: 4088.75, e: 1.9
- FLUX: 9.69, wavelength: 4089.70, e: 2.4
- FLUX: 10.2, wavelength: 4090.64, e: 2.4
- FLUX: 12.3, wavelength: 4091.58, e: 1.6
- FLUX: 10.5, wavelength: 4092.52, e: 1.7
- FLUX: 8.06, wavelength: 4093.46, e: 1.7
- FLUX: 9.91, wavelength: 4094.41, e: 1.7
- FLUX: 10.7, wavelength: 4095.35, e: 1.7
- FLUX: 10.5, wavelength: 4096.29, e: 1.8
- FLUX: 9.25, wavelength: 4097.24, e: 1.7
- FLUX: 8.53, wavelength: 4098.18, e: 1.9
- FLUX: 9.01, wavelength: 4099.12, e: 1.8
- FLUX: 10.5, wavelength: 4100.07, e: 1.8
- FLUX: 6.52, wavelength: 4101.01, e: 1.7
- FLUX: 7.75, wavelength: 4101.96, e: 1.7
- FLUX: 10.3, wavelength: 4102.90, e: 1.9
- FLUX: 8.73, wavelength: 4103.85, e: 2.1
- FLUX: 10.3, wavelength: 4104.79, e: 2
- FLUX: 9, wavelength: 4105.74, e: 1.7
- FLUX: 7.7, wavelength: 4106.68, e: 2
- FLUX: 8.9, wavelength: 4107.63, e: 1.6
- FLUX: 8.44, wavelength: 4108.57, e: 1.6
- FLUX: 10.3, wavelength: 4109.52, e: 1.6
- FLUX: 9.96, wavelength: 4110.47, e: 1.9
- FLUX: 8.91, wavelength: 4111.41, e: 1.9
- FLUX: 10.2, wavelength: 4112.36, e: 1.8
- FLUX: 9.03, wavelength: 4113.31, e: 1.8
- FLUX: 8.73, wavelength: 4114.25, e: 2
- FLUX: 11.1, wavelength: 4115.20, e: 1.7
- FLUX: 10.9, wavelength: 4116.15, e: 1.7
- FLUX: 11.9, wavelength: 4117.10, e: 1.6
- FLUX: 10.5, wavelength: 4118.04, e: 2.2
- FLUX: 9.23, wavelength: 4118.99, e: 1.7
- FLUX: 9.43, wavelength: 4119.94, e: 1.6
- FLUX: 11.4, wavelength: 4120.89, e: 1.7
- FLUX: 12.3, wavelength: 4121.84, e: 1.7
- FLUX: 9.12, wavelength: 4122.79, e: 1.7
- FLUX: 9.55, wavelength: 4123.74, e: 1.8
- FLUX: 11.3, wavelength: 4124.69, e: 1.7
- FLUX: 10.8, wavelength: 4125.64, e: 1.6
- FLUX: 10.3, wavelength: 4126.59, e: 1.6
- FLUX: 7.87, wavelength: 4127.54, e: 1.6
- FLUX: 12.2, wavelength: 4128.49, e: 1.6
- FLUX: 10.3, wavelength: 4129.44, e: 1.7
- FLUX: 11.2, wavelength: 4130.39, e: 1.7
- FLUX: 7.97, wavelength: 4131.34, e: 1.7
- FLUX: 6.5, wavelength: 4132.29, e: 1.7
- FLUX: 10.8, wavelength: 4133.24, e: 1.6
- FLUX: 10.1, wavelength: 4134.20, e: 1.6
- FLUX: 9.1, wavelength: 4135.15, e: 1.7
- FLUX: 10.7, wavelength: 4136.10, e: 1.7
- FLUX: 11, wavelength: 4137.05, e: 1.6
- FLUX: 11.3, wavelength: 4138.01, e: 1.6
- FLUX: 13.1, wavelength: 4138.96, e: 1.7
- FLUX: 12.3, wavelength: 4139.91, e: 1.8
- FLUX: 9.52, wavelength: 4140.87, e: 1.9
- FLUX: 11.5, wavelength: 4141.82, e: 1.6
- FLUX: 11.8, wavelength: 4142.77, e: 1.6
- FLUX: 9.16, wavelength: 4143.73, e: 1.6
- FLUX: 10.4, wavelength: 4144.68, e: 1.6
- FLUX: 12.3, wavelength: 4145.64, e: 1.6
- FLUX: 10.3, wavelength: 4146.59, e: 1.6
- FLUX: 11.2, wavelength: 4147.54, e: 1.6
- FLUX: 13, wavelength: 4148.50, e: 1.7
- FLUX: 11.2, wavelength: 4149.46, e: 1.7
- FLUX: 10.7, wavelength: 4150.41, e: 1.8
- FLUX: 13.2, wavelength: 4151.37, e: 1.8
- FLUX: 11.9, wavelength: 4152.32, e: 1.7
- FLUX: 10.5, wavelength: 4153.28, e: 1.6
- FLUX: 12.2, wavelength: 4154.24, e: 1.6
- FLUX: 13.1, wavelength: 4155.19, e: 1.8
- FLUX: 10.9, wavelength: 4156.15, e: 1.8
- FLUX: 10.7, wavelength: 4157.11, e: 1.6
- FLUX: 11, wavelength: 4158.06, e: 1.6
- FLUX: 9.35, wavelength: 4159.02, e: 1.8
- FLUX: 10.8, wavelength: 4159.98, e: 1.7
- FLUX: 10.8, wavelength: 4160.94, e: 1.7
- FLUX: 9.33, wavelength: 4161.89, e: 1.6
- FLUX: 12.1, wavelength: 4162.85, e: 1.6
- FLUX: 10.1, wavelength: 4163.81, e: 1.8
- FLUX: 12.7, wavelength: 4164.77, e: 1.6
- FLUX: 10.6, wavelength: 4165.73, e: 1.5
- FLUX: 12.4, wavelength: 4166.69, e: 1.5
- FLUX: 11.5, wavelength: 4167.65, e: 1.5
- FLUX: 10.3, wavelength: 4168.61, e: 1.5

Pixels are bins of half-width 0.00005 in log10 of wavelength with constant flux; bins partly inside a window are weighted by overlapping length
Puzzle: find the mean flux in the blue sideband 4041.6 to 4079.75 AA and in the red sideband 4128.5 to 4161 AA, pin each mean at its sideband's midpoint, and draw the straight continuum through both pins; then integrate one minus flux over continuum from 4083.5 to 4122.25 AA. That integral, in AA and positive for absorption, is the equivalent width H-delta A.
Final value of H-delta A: 1.9 AA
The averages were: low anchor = 9.97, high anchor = 10.9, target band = 9.91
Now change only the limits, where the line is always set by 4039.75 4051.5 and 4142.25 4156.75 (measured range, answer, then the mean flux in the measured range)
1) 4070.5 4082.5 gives 2.1 AA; 9.19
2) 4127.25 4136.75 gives 1.4 AA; 9.74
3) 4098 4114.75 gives 3.3 AA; 9.06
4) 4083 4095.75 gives 0.8 AA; 10.5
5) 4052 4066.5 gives 1.5 AA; 9.91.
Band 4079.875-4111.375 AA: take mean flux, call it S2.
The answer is 9.81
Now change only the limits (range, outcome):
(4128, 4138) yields 10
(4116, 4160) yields 10.8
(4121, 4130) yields 10.5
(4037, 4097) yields 10.2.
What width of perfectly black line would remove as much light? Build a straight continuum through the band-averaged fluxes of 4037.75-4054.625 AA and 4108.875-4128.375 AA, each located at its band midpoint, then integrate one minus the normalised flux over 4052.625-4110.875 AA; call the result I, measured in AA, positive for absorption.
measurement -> 4.0 AA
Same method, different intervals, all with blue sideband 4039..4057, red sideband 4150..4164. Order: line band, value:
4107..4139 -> 2.5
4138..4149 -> -0.3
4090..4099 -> 0.7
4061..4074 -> 0.7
